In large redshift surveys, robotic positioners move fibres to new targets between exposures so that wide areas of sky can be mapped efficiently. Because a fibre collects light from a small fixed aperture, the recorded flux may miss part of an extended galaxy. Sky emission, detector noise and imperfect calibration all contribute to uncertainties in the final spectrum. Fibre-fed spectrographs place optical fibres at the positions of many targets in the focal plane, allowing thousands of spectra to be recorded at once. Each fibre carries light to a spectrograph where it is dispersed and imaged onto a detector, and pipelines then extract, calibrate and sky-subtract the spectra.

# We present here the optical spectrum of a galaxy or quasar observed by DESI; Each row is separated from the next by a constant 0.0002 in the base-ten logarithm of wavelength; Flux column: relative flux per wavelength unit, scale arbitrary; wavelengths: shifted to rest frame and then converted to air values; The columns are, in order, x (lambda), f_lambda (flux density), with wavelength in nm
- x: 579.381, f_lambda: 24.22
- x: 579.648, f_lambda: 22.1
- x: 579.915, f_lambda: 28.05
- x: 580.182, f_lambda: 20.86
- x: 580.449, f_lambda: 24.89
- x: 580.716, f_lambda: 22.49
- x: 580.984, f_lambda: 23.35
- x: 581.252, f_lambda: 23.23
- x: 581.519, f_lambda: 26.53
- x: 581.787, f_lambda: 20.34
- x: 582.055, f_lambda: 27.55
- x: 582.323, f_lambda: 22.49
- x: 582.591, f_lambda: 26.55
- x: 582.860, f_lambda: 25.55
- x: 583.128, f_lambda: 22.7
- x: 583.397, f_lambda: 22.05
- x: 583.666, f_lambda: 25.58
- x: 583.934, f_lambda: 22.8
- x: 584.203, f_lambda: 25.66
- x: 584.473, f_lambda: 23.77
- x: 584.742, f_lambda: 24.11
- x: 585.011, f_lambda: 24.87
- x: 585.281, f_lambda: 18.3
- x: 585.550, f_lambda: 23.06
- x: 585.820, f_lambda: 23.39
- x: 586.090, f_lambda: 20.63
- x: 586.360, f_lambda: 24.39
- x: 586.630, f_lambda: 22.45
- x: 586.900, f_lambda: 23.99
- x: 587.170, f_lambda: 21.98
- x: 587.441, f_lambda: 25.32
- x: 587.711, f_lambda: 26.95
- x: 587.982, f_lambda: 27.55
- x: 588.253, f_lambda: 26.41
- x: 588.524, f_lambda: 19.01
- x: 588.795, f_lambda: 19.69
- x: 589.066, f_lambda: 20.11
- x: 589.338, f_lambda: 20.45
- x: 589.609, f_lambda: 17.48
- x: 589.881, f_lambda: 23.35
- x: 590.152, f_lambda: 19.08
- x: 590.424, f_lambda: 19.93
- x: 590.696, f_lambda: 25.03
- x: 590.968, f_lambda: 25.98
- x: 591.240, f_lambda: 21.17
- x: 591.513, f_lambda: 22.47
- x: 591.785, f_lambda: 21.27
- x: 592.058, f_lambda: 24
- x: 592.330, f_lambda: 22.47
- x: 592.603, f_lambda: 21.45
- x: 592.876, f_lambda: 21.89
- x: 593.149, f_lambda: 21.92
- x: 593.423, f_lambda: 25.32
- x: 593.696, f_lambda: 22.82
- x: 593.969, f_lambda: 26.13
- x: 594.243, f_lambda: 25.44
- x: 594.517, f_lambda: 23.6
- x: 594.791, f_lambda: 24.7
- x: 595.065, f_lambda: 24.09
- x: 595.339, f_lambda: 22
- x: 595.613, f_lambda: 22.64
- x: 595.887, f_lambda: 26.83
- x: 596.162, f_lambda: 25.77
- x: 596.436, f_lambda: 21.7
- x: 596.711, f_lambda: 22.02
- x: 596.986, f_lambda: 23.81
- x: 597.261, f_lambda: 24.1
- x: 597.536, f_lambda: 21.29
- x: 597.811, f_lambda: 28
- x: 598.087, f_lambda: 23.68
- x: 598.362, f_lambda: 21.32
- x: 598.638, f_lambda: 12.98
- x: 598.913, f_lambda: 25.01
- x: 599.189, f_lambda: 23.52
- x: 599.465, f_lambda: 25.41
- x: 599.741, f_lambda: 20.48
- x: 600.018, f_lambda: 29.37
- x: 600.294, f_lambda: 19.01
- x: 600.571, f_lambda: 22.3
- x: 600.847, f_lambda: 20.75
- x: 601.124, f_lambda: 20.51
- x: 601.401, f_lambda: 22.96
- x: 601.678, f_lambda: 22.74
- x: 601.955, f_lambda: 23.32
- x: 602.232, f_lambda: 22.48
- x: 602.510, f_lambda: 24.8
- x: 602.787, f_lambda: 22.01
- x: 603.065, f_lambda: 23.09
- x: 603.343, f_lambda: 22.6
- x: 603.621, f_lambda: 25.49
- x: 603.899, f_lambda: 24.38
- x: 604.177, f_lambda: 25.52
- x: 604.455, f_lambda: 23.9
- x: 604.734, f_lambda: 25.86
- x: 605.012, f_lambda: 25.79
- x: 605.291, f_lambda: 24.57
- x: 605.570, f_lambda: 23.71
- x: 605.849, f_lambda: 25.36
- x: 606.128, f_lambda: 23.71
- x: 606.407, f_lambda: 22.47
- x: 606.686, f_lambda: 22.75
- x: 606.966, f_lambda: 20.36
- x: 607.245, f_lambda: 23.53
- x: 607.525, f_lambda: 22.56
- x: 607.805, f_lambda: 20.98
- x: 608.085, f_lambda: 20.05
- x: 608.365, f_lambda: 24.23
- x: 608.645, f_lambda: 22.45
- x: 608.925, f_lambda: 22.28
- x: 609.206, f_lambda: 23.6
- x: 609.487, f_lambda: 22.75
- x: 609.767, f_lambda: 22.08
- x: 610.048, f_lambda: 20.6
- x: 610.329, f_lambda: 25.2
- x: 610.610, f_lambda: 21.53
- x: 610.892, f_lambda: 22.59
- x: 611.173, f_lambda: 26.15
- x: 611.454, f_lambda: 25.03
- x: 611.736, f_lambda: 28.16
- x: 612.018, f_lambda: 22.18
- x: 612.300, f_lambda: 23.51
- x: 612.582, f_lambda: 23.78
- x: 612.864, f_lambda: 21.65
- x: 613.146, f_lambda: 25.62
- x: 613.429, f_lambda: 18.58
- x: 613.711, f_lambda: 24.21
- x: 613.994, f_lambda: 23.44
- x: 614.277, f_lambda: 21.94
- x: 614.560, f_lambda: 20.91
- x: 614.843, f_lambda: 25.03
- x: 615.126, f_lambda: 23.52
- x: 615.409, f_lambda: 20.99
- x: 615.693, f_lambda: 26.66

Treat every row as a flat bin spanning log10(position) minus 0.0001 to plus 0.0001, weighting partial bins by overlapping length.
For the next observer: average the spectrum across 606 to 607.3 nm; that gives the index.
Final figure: 22.5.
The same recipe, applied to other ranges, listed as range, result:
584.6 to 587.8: 23.2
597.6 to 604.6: 23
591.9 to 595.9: 23.6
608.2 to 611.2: 22.9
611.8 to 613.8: 23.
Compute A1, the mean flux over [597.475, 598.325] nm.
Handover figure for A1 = 24.2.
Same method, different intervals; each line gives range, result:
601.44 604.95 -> 23.9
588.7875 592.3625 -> 21.7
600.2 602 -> 21.6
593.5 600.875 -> 23.3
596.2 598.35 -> 23.5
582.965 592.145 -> 22.8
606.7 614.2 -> 23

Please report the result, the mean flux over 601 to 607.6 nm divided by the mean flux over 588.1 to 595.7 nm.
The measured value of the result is 1.05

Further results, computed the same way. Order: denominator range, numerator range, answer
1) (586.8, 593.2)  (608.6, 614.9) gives 1.03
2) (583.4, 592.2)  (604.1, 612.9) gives 1.03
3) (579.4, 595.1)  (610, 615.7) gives 1.00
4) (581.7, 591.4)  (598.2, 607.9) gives 1.00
